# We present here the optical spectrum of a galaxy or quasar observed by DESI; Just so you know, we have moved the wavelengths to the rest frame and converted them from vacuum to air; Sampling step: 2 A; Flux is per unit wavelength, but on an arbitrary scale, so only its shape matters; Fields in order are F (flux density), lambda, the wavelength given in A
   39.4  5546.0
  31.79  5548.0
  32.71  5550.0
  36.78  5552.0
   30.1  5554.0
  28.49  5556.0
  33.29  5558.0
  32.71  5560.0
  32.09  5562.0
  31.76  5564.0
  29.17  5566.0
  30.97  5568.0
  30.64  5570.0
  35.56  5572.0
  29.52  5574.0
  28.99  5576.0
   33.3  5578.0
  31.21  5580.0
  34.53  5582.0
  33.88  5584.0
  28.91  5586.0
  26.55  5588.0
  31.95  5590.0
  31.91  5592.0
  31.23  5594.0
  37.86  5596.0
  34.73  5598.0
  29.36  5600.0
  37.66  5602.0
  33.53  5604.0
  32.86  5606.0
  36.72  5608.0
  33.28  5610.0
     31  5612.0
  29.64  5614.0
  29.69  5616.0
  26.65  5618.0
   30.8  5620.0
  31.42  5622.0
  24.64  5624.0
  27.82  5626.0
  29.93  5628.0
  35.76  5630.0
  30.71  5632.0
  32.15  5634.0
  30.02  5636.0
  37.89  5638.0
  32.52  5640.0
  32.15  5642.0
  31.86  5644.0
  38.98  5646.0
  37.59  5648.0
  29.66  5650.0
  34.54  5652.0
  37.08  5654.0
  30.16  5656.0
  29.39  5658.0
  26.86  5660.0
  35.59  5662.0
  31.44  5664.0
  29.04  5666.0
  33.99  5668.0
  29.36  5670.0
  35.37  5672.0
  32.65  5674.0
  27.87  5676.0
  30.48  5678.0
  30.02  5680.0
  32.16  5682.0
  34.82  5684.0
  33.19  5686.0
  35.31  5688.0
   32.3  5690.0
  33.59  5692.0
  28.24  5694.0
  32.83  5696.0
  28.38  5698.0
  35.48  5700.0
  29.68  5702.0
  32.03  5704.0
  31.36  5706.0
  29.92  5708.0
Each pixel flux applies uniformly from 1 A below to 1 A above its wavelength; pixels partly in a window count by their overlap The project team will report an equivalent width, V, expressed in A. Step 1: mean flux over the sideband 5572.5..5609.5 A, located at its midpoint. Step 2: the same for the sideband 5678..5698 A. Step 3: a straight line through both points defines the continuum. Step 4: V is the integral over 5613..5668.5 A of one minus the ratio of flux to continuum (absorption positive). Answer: 1.14 A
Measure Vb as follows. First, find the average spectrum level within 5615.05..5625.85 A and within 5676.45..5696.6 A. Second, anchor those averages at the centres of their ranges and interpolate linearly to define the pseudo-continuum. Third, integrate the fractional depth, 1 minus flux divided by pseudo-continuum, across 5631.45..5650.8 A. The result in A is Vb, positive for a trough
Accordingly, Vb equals -2.4 A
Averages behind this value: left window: 28.6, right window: 32.2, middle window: 33.5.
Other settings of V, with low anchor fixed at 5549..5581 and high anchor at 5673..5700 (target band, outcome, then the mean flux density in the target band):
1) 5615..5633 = 1.16 A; 29.7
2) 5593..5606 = -0.91 A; 34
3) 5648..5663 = -0.23 A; 32.3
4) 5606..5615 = -0.26 A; 32.7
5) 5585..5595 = 0.51 A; 30.1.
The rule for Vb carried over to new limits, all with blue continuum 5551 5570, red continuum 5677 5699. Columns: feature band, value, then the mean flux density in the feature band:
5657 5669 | 0.3 A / 31.1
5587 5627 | 0.4 A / 31.5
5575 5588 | 0.1 A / 31.4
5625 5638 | 0.1 A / 31.6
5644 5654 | -1.0 A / 35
